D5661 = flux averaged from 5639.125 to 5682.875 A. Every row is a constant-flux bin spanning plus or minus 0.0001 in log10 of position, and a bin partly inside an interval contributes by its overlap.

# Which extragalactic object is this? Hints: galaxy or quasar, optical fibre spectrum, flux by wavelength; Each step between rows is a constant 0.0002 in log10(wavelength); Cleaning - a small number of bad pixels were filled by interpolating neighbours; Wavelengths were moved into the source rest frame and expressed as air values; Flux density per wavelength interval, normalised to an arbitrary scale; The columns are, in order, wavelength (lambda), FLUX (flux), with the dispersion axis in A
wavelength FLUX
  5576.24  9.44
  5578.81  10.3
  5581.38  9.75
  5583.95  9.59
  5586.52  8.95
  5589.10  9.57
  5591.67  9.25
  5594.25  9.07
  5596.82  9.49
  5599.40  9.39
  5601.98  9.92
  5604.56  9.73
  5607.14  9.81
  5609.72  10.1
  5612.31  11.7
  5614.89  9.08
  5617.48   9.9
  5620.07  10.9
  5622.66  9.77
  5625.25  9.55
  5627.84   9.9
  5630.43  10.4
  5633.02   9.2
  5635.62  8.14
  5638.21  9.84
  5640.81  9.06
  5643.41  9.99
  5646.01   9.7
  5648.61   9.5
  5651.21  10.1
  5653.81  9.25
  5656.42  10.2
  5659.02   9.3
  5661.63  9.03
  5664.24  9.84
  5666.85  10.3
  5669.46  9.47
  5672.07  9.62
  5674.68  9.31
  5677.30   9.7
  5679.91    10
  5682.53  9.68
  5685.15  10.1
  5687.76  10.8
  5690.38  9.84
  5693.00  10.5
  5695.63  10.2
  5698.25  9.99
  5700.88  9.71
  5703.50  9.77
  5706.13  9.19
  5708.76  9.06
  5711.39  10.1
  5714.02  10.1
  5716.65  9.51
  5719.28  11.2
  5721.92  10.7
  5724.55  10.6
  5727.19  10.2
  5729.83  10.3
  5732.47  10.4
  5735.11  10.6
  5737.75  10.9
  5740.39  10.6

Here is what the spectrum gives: 9.65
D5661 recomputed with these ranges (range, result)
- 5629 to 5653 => 9.55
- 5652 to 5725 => 9.89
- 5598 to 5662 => 9.75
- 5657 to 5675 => 9.59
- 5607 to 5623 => 10.2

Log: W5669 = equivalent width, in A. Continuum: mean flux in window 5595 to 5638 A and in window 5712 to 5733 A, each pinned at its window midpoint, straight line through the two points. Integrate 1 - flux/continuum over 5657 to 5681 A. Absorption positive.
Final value 1.07 A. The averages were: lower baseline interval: 9.8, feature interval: 9.63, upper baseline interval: 10.4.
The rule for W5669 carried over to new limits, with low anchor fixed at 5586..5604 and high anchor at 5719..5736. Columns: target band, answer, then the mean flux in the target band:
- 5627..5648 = 0.5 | 9.52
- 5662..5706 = 1.2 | 9.89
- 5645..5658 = 0.2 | 9.75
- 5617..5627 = -0.4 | 10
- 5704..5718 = 1.1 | 9.61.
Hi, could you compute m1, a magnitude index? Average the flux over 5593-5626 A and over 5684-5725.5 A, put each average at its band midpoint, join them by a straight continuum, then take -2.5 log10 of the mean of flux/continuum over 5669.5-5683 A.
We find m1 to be 0.04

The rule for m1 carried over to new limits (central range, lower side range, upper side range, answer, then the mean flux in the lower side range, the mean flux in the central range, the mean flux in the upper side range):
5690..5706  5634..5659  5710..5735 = 0.01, 9.52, 9.95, 10.4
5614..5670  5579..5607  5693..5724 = 0.01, 9.52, 9.66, 10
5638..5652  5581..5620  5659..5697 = 0.01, 9.72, 9.67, 9.86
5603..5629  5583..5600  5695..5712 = -0.07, 9.32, 10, 9.68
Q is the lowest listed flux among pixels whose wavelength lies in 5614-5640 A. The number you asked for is 8.14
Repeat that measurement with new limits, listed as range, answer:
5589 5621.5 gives 9.07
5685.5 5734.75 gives 9.06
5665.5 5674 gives 9.47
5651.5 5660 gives 9.25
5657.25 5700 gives 9.03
